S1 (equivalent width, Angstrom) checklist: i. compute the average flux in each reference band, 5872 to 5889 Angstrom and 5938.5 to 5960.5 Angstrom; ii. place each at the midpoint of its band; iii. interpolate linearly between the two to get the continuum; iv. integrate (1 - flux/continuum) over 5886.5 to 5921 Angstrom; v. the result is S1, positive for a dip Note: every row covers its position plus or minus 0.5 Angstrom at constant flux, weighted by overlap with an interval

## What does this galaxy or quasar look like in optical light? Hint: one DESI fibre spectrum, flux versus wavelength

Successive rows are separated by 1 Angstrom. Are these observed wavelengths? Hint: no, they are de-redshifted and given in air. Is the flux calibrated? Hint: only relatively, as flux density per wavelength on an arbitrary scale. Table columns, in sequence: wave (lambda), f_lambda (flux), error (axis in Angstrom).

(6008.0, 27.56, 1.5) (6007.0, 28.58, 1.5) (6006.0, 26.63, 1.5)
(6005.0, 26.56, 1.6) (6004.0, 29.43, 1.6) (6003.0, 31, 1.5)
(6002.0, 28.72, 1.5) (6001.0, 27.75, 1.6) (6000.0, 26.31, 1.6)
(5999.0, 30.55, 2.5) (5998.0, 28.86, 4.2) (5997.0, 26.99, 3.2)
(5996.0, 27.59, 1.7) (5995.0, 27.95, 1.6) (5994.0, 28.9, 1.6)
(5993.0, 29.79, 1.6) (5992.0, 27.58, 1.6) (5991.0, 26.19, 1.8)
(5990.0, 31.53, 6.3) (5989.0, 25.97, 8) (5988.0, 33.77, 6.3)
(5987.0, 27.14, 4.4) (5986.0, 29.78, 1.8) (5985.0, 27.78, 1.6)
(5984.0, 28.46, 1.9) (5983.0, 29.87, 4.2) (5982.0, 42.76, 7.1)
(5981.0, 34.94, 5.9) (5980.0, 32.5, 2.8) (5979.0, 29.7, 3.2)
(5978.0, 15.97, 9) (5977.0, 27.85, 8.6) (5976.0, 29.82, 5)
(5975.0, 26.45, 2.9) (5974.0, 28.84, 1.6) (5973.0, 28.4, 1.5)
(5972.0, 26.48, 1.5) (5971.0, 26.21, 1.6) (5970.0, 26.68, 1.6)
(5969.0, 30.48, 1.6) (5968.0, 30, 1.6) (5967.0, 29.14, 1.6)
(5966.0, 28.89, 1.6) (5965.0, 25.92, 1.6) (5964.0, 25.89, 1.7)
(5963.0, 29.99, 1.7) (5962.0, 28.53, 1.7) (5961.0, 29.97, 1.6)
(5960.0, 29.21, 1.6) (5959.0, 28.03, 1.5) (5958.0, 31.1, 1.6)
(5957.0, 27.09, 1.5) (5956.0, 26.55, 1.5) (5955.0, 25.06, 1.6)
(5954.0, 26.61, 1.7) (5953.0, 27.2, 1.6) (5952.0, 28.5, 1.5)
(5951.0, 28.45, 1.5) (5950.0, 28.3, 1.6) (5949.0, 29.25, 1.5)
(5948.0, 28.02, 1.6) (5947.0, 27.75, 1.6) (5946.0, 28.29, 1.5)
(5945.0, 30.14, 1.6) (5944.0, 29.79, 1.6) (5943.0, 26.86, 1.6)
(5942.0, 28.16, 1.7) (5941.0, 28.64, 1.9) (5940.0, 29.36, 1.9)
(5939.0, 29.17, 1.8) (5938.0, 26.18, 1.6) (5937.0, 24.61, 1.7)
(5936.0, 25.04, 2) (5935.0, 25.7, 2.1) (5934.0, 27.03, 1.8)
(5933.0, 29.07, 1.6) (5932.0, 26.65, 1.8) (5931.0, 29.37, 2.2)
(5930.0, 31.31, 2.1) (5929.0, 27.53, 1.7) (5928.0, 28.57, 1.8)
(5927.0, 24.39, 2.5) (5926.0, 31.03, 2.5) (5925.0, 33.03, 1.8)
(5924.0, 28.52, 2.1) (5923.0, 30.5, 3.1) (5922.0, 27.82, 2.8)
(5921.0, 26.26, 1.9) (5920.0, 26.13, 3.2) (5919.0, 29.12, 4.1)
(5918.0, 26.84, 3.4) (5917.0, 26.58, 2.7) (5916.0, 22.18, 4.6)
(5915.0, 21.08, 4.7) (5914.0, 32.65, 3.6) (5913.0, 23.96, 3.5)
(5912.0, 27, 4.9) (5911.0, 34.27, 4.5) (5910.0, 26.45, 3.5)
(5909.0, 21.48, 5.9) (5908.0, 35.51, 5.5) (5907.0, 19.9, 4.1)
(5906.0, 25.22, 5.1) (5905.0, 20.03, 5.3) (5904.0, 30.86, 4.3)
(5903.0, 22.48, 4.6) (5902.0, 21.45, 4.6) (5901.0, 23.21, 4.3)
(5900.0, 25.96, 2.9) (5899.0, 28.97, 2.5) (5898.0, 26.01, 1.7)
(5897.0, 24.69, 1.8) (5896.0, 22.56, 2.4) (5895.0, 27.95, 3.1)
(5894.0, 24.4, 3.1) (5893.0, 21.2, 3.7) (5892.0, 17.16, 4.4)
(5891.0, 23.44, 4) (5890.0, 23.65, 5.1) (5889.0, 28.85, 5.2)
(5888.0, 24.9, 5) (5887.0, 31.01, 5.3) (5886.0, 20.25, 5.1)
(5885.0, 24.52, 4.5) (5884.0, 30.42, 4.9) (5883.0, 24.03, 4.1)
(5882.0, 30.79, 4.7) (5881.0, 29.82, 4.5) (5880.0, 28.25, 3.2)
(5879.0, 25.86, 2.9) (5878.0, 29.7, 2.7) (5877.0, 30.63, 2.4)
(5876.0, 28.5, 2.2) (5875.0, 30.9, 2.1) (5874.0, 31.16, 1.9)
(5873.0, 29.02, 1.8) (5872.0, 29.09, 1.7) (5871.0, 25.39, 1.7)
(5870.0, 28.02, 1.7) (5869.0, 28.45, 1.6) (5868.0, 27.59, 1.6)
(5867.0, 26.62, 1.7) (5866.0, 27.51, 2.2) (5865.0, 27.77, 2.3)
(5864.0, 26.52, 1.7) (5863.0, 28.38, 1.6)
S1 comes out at 3.3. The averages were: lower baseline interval 28.2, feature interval 25.5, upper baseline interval 28.3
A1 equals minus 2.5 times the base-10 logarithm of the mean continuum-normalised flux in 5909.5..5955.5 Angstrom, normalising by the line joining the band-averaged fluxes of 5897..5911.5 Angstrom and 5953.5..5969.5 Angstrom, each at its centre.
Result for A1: -0.03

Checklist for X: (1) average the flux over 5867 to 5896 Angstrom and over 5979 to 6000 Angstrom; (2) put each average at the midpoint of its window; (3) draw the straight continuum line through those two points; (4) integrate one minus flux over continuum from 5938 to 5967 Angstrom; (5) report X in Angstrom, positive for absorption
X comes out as 0.6 Angstrom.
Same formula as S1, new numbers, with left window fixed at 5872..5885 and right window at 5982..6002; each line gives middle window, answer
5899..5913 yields 1.5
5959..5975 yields 0.4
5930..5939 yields 0.6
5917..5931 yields 0.2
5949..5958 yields 0.4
